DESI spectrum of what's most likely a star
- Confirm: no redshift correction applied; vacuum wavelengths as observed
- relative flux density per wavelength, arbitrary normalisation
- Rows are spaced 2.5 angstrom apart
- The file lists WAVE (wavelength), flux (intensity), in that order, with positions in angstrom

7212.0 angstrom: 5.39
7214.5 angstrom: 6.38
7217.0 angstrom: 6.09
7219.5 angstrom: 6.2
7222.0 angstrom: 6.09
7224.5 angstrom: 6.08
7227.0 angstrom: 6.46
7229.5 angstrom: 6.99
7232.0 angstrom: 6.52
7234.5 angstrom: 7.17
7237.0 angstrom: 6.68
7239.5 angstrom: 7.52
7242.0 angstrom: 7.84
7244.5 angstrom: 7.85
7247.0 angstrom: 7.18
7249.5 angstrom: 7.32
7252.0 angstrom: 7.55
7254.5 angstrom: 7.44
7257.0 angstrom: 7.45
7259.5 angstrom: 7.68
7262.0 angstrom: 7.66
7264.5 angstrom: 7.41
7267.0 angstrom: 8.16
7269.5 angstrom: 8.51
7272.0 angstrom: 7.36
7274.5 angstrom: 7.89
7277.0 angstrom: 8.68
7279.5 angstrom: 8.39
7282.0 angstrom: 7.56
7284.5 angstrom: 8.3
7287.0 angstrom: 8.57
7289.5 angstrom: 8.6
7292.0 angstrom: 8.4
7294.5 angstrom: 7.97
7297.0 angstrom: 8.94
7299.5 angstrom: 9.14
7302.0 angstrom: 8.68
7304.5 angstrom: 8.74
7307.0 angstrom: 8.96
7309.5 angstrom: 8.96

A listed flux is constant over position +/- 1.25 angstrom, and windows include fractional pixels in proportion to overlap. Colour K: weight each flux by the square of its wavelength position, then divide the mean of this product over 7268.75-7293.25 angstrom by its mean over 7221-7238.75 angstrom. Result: 1.26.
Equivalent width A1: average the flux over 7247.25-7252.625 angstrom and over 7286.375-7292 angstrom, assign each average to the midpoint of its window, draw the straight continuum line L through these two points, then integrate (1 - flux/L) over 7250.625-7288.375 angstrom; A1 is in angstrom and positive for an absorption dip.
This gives 0.2 angstrom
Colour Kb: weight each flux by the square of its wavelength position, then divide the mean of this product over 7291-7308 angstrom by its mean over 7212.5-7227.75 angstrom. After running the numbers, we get 1.44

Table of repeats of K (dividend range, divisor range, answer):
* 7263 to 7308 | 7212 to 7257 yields 1.23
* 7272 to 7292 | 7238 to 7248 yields 1.10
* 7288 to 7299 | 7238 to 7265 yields 1.14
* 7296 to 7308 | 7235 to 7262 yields 1.21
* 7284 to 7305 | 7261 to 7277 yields 1.10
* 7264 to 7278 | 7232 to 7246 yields 1.10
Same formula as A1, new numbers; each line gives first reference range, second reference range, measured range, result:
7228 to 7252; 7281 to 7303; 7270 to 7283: 0.1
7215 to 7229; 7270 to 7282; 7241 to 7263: -0.9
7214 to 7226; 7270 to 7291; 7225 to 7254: -1.5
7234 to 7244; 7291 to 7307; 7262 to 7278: 0.1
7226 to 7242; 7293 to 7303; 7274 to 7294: 0.0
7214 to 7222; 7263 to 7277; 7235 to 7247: -0.8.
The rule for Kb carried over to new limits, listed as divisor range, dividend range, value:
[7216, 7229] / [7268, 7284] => 1.32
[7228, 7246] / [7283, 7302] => 1.20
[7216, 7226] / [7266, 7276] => 1.32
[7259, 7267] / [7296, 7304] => 1.17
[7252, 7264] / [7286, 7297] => 1.13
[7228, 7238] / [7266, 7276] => 1.18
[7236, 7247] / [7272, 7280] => 1.11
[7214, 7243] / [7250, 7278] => 1.18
